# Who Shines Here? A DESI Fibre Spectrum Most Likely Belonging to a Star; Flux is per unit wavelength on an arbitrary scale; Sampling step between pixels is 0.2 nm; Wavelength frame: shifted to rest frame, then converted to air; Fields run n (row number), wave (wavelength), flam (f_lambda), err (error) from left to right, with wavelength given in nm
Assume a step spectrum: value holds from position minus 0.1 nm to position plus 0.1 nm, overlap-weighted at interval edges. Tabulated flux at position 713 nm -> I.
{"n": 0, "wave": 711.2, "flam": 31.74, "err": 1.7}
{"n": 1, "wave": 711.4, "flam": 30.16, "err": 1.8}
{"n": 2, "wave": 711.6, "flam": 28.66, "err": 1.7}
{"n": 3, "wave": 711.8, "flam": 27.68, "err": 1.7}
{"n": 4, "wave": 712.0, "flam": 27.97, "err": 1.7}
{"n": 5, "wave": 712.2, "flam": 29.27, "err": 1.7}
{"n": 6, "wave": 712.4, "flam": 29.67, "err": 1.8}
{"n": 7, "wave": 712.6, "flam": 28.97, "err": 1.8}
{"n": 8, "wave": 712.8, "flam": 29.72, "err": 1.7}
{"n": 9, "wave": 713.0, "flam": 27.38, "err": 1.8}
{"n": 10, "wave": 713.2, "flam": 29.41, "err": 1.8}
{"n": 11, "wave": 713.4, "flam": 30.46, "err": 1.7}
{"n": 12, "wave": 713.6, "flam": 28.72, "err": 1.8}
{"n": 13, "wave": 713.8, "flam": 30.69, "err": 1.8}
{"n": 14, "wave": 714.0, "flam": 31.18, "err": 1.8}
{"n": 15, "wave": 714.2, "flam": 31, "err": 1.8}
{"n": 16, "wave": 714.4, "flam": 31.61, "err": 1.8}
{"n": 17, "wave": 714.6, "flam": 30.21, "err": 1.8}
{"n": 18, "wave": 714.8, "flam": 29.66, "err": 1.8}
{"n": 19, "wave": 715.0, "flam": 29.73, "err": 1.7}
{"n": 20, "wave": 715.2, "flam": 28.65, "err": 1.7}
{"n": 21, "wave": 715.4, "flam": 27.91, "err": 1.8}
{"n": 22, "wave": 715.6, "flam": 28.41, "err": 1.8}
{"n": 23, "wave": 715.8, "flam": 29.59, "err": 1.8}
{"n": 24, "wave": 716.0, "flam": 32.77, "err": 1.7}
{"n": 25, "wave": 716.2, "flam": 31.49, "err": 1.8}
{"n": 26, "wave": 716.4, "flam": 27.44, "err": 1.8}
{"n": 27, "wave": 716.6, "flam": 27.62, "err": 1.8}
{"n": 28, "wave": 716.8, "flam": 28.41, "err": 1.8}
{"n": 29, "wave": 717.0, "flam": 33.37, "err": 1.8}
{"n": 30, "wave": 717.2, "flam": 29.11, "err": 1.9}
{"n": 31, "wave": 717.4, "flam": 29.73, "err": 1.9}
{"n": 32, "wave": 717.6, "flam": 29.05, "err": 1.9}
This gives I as 27.38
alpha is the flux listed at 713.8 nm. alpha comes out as 30.69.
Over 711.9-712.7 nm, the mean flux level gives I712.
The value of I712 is 29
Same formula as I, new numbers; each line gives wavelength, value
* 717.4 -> 29.73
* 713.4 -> 30.46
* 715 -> 29.73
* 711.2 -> 31.74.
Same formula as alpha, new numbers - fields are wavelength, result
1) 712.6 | 28.97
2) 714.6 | 30.21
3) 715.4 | 27.91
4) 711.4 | 30.16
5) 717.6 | 29.05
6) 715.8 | 29.59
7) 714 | 31.18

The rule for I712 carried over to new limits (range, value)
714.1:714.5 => 31.3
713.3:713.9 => 30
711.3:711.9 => 28.8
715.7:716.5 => 30.3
